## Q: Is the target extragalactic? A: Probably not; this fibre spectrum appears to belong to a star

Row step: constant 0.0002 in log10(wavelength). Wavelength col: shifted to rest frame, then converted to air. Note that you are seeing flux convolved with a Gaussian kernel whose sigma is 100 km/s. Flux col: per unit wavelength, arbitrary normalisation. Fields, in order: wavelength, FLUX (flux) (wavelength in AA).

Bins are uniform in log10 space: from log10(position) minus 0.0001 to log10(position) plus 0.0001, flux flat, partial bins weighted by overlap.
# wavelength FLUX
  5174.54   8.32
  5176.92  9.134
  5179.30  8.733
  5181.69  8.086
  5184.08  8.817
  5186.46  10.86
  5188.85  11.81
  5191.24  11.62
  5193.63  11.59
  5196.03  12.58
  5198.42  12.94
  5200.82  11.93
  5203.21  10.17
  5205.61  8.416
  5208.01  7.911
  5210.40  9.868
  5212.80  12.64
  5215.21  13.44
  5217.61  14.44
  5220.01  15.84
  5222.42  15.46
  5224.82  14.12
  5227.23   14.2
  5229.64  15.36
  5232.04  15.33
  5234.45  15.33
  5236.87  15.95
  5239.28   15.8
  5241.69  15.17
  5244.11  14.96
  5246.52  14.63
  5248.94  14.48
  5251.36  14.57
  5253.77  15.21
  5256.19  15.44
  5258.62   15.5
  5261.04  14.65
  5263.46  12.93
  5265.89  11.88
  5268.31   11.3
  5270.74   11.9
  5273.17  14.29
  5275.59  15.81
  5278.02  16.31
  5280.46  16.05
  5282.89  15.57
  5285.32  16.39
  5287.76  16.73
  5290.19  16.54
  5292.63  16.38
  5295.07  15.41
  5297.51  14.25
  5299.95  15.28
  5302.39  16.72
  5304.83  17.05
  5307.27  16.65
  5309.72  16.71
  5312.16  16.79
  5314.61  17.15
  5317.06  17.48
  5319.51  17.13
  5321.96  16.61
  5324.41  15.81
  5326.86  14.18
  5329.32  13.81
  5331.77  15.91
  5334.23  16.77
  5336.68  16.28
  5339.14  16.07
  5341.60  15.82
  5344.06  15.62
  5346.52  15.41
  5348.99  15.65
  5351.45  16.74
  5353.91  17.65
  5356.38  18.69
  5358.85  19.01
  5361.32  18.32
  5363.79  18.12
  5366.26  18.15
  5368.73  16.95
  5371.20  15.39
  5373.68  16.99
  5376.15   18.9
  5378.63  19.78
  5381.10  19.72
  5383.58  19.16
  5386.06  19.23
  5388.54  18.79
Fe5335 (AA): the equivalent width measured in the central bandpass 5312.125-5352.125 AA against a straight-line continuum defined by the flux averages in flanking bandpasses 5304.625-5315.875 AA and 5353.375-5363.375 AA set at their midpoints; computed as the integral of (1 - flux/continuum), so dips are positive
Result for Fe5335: 3.4 AA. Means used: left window 16.9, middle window 16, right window 18.4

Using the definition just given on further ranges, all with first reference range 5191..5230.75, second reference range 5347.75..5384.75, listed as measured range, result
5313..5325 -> -0.4 AA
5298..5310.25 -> -0.4 AA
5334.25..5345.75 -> 0.7 AA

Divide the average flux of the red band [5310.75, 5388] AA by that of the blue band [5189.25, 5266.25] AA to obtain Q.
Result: 1.3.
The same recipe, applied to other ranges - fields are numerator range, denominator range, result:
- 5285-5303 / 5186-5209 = 1.45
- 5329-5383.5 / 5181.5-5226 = 1.46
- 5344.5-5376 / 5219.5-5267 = 1.16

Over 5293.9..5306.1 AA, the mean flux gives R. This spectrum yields 15.8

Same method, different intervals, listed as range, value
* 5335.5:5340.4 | 16.2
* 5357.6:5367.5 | 18.4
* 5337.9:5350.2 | 15.7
